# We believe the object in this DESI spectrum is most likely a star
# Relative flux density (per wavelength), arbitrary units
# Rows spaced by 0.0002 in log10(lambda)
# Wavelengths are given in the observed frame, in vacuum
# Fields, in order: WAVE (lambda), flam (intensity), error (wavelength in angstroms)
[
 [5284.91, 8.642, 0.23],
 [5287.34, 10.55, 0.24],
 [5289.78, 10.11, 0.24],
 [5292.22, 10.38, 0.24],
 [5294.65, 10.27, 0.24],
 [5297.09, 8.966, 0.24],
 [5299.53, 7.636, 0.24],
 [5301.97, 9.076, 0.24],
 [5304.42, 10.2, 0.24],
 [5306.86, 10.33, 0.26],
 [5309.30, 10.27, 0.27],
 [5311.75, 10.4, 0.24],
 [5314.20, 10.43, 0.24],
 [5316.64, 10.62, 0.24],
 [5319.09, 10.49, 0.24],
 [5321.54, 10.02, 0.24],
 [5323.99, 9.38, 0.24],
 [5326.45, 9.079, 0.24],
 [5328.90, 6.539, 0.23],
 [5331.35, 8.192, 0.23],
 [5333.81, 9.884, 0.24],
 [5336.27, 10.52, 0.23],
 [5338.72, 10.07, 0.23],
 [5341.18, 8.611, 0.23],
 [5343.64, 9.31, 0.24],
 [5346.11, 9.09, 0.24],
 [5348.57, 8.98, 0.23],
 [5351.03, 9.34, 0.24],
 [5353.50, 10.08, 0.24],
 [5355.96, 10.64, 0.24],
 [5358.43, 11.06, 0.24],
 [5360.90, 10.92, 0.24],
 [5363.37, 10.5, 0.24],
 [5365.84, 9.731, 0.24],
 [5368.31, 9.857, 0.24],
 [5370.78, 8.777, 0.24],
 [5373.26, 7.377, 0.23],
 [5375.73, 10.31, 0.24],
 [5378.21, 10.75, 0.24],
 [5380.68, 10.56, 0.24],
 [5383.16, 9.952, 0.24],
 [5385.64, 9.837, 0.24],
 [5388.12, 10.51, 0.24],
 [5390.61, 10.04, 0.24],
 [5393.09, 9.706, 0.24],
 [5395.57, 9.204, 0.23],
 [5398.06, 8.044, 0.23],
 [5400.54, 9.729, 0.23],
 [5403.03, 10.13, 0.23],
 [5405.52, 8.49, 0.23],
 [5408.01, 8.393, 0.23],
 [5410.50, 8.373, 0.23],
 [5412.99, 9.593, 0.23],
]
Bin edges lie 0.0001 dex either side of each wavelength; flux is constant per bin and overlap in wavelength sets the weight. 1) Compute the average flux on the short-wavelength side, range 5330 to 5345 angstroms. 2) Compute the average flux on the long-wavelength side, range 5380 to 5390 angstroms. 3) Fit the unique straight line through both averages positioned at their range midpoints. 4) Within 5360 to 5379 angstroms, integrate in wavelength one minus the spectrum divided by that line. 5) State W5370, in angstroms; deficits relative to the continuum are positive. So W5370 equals 0.4 angstroms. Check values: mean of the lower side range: 9.4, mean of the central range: 9.73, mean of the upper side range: 10.2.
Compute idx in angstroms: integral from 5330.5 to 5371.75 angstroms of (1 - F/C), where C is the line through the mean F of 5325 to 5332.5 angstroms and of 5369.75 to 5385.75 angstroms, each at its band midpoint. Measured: -4.9 angstroms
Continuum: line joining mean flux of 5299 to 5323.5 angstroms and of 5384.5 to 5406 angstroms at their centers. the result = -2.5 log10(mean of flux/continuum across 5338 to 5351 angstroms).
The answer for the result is 0.07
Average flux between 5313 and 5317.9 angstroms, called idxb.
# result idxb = 10.5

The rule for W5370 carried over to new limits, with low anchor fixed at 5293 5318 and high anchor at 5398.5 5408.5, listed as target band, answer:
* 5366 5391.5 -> -1.3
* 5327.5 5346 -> 1.1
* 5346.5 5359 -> -0.5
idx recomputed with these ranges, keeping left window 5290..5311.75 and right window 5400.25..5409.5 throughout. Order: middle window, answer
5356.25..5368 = -1.4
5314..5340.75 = 0.1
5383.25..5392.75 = -0.9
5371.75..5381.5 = -0.4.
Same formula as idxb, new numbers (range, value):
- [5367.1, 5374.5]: 8.67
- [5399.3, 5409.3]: 9.18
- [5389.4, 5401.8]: 9.35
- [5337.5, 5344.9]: 9.32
